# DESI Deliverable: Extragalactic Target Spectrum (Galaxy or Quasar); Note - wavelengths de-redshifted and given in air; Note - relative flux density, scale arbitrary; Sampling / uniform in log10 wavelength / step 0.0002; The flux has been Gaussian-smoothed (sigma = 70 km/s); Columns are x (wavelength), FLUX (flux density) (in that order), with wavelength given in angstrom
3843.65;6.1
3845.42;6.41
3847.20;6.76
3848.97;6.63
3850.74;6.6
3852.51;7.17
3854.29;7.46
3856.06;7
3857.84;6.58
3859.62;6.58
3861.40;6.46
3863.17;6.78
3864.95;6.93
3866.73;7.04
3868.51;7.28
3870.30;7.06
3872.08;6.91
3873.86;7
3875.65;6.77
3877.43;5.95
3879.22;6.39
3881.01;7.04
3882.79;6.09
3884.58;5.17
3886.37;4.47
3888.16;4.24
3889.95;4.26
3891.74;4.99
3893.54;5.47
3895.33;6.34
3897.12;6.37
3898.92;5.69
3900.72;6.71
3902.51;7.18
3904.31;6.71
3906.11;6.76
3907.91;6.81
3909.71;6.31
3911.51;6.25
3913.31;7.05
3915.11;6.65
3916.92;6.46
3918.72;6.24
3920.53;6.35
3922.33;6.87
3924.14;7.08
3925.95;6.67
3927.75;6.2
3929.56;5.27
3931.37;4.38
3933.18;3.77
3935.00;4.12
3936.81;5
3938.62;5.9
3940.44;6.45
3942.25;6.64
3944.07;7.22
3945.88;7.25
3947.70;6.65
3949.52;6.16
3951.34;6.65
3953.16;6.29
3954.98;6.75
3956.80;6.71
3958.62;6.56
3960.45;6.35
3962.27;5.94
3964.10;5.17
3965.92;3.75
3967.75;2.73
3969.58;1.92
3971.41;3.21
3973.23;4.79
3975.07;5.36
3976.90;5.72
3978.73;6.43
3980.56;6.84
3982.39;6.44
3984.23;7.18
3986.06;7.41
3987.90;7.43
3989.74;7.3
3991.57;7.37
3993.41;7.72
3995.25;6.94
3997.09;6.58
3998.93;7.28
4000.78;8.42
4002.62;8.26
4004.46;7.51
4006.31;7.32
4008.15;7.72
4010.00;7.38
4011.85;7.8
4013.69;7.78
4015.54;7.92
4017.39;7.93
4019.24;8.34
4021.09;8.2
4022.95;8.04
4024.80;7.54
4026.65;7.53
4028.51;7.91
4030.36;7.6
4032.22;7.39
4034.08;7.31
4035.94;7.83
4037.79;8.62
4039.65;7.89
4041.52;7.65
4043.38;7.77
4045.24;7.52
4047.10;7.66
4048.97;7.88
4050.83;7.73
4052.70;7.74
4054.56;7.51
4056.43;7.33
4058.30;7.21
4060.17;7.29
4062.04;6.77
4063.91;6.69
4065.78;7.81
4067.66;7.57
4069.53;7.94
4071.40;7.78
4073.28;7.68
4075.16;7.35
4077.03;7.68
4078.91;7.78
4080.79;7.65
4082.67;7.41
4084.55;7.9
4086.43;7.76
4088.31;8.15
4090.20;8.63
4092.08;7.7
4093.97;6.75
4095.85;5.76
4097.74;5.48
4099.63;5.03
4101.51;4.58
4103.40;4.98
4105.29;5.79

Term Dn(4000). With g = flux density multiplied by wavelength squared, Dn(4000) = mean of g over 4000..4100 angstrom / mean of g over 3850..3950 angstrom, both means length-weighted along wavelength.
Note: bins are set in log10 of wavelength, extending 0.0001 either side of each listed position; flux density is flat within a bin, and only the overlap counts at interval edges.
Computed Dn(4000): 1.30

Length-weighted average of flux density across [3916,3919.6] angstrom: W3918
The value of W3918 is 6.35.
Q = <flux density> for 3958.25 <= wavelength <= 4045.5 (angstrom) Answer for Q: 6.91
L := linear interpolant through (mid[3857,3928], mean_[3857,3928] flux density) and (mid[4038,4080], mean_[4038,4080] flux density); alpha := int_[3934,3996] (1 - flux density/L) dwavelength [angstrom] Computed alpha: 7.9 angstrom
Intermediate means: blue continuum 6.36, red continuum 7.57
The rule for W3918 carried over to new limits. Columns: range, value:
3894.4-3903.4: 6.46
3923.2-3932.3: 5.92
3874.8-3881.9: 6.54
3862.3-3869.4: 7.01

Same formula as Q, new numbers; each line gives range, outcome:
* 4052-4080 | 7.47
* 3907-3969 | 6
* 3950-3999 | 6.01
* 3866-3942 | 6.09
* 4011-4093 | 7.71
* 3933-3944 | 5.56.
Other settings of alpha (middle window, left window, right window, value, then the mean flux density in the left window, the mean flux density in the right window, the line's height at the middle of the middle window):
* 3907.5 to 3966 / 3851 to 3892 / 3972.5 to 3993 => 3.2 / 6.35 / 6.62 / 6.51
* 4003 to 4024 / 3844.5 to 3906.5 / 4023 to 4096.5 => -1.5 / 6.37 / 7.59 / 7.29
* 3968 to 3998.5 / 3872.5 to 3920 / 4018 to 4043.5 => 4.8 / 6.14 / 7.83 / 7.23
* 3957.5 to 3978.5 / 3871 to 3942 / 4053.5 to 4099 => 5.6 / 6.02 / 7.38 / 6.51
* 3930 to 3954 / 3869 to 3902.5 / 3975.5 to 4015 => 2.8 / 5.99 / 7.26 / 6.64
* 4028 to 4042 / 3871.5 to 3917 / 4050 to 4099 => -1.3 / 6.14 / 7.41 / 7.13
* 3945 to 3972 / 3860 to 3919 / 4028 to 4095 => 5.2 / 6.3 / 7.63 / 6.83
